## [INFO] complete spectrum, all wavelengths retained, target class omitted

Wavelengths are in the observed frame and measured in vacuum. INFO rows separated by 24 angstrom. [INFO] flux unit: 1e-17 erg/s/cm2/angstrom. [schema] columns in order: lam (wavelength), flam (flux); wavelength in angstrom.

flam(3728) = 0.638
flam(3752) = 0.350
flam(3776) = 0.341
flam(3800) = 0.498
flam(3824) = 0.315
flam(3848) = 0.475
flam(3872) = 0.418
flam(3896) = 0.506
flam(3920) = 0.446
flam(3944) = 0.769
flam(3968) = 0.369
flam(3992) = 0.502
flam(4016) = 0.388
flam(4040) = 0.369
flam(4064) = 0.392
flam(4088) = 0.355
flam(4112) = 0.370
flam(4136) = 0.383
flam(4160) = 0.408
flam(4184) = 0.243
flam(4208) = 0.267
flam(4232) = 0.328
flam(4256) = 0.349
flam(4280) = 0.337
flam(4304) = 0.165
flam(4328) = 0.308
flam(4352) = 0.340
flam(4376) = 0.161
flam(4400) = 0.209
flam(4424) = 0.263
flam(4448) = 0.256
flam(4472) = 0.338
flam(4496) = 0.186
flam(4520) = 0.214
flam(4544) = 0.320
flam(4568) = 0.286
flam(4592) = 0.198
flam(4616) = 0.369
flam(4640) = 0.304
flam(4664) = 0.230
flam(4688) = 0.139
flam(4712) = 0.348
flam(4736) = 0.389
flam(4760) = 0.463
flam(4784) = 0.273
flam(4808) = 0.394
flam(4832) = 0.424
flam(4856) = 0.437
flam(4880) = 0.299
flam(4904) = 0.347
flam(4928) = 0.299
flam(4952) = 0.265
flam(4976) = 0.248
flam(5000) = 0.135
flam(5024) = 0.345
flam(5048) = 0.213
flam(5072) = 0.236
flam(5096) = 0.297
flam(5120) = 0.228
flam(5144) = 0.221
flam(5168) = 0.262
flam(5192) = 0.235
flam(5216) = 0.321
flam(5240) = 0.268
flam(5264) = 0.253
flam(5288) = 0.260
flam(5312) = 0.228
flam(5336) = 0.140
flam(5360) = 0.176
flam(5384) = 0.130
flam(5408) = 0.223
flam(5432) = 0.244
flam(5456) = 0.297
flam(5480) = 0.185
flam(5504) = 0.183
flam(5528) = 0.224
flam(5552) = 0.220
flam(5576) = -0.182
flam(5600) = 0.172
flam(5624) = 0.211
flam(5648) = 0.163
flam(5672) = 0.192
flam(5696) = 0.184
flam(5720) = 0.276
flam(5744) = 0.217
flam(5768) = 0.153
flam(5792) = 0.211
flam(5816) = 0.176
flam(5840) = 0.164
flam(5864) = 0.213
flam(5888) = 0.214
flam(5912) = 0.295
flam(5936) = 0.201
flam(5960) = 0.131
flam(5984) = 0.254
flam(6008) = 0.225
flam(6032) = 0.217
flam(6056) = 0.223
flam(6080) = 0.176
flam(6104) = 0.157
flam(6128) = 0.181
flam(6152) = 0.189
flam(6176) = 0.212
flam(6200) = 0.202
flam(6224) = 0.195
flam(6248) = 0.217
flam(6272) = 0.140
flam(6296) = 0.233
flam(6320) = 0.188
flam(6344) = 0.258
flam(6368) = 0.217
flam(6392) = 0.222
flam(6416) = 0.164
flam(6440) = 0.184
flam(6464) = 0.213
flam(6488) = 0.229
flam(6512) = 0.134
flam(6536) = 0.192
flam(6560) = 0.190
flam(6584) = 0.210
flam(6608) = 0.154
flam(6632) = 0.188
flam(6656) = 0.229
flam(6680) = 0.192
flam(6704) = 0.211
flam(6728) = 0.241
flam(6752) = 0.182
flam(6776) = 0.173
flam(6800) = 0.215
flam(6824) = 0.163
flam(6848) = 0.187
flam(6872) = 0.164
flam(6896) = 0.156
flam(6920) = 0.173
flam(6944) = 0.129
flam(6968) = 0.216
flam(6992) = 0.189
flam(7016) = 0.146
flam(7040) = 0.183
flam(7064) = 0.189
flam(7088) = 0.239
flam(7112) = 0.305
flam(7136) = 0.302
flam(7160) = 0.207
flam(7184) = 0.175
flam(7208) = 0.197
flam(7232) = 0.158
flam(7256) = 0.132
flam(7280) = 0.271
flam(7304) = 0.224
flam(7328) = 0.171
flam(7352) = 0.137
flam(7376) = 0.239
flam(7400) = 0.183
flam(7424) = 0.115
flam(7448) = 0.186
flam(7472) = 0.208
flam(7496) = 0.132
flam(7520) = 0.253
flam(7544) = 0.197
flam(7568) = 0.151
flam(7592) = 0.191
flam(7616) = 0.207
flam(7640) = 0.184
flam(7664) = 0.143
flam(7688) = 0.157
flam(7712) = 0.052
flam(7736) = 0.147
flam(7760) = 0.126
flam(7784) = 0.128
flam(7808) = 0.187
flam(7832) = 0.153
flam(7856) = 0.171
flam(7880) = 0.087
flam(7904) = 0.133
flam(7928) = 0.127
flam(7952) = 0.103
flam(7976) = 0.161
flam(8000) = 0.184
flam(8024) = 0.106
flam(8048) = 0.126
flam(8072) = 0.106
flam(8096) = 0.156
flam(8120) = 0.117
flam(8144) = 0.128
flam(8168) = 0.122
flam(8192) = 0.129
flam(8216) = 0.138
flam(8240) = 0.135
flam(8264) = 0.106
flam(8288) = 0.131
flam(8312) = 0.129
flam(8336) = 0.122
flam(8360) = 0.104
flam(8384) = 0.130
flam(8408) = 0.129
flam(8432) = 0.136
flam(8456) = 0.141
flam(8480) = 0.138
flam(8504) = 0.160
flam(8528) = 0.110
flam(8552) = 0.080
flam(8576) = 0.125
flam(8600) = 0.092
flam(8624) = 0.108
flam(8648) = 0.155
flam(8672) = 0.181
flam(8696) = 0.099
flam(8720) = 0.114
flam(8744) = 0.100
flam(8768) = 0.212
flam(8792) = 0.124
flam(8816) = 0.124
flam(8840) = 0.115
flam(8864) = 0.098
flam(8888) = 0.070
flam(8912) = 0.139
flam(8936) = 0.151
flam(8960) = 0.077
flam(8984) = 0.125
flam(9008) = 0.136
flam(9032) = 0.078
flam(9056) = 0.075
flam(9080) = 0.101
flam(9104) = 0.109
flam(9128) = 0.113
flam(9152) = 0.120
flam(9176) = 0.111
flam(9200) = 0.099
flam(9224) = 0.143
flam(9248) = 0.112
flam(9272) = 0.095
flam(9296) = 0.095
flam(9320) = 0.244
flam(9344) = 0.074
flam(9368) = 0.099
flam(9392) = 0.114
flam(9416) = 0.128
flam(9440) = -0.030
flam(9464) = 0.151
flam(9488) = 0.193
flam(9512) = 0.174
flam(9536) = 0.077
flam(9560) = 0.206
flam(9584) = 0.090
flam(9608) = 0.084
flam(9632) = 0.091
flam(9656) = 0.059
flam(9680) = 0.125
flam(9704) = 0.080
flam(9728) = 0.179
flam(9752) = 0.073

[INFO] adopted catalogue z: 1.54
